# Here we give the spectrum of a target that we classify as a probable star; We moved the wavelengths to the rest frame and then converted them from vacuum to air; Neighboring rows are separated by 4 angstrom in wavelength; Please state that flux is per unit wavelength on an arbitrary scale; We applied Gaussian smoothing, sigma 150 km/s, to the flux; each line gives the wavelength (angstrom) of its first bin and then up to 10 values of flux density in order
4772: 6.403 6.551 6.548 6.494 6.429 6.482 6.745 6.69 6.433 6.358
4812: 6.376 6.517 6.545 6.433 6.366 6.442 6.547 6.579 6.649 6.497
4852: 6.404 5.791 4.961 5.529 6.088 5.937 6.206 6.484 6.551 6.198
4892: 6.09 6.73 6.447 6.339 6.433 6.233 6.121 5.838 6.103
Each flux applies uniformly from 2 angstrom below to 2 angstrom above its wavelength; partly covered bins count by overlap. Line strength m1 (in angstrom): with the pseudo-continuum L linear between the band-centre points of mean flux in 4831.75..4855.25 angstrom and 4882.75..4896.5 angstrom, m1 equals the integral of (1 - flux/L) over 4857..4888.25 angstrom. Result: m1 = 2.05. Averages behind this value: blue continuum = 6.49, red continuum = 6.35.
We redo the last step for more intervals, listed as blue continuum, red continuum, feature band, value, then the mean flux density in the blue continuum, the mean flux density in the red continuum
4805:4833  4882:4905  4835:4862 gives 1.0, 6.43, 6.39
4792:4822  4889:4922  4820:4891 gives 2.0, 6.52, 6.28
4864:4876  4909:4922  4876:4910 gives -2.1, 5.96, 6.09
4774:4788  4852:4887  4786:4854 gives -2.4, 6.52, 5.98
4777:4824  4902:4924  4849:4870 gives 1.8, 6.51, 6.18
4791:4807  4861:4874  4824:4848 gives -1.4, 6.58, 5.78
